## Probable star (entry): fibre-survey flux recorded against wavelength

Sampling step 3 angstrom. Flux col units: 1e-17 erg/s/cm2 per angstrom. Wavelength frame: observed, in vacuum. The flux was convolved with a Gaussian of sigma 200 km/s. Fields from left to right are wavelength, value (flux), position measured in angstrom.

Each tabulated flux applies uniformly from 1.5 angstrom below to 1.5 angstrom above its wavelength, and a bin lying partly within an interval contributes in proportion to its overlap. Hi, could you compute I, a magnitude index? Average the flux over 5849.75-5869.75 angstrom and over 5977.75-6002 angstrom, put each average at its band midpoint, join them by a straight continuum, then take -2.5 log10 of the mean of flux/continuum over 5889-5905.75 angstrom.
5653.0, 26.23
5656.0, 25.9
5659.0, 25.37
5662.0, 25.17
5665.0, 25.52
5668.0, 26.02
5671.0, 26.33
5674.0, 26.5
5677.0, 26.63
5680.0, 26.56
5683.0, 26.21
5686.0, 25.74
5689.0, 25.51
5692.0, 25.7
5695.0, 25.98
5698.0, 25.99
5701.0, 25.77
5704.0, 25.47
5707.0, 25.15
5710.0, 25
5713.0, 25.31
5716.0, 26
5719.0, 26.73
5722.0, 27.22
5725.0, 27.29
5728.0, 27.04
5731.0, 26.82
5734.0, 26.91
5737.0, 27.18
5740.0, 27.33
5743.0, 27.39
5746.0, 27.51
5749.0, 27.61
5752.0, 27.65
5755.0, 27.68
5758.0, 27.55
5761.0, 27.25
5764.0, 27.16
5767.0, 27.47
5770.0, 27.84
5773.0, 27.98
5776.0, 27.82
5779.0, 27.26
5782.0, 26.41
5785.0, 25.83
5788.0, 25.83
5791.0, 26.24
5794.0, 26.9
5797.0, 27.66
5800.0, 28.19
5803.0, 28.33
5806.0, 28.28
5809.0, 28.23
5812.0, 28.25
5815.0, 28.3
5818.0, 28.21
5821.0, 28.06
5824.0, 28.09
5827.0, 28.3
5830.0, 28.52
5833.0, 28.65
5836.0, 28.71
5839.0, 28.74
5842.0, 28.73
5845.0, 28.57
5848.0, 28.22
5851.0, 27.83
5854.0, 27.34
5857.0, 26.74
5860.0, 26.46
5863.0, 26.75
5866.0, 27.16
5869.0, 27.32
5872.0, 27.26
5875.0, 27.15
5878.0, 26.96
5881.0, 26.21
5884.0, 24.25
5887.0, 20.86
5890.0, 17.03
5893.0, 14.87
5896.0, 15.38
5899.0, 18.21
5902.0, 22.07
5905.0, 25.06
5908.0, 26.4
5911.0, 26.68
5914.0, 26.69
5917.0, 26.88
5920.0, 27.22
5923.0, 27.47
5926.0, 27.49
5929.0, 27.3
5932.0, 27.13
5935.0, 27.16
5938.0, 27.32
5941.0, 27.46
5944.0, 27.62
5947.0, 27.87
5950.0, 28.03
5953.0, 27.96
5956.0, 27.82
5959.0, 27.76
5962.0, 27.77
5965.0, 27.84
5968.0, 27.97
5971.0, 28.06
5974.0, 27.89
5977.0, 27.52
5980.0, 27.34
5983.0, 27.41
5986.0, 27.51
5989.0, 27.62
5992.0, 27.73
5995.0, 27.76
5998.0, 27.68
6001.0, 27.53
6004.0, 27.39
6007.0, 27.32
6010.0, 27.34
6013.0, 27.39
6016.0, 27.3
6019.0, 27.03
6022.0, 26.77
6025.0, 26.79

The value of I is 0.42 mag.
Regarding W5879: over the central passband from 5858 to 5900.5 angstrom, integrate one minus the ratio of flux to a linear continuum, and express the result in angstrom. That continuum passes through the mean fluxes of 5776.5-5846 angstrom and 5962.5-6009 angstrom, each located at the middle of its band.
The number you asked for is 6.8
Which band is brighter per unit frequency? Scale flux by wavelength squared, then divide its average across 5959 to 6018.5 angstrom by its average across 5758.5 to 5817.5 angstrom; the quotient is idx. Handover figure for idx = 1.1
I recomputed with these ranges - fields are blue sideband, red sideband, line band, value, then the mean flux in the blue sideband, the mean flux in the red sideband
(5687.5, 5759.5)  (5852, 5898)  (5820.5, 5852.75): -0.15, 26.6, 24.1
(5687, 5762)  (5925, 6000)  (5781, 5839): -0.03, 26.6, 27.6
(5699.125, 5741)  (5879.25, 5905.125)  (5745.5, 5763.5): -0.10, 26.4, 20.3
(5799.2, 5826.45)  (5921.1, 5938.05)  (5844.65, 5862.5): 0.02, 28.2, 27.3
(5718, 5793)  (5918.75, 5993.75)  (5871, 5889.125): 0.10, 27.2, 27.6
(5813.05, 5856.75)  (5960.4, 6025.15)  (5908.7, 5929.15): 0.03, 28.3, 27.5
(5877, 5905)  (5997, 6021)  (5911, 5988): -0.15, 20.8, 27.4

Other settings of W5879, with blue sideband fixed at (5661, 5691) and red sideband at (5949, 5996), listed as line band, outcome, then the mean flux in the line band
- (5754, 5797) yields -0.8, 27.1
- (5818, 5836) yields -1.0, 28.3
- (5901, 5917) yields 1.0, 25.6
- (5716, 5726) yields -0.2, 26.9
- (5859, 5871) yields 0.1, 27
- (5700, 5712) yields 0.4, 25.3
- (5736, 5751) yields -0.6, 27.4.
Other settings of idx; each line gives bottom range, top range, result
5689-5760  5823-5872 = 1.09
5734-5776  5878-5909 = 0.81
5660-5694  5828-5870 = 1.14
